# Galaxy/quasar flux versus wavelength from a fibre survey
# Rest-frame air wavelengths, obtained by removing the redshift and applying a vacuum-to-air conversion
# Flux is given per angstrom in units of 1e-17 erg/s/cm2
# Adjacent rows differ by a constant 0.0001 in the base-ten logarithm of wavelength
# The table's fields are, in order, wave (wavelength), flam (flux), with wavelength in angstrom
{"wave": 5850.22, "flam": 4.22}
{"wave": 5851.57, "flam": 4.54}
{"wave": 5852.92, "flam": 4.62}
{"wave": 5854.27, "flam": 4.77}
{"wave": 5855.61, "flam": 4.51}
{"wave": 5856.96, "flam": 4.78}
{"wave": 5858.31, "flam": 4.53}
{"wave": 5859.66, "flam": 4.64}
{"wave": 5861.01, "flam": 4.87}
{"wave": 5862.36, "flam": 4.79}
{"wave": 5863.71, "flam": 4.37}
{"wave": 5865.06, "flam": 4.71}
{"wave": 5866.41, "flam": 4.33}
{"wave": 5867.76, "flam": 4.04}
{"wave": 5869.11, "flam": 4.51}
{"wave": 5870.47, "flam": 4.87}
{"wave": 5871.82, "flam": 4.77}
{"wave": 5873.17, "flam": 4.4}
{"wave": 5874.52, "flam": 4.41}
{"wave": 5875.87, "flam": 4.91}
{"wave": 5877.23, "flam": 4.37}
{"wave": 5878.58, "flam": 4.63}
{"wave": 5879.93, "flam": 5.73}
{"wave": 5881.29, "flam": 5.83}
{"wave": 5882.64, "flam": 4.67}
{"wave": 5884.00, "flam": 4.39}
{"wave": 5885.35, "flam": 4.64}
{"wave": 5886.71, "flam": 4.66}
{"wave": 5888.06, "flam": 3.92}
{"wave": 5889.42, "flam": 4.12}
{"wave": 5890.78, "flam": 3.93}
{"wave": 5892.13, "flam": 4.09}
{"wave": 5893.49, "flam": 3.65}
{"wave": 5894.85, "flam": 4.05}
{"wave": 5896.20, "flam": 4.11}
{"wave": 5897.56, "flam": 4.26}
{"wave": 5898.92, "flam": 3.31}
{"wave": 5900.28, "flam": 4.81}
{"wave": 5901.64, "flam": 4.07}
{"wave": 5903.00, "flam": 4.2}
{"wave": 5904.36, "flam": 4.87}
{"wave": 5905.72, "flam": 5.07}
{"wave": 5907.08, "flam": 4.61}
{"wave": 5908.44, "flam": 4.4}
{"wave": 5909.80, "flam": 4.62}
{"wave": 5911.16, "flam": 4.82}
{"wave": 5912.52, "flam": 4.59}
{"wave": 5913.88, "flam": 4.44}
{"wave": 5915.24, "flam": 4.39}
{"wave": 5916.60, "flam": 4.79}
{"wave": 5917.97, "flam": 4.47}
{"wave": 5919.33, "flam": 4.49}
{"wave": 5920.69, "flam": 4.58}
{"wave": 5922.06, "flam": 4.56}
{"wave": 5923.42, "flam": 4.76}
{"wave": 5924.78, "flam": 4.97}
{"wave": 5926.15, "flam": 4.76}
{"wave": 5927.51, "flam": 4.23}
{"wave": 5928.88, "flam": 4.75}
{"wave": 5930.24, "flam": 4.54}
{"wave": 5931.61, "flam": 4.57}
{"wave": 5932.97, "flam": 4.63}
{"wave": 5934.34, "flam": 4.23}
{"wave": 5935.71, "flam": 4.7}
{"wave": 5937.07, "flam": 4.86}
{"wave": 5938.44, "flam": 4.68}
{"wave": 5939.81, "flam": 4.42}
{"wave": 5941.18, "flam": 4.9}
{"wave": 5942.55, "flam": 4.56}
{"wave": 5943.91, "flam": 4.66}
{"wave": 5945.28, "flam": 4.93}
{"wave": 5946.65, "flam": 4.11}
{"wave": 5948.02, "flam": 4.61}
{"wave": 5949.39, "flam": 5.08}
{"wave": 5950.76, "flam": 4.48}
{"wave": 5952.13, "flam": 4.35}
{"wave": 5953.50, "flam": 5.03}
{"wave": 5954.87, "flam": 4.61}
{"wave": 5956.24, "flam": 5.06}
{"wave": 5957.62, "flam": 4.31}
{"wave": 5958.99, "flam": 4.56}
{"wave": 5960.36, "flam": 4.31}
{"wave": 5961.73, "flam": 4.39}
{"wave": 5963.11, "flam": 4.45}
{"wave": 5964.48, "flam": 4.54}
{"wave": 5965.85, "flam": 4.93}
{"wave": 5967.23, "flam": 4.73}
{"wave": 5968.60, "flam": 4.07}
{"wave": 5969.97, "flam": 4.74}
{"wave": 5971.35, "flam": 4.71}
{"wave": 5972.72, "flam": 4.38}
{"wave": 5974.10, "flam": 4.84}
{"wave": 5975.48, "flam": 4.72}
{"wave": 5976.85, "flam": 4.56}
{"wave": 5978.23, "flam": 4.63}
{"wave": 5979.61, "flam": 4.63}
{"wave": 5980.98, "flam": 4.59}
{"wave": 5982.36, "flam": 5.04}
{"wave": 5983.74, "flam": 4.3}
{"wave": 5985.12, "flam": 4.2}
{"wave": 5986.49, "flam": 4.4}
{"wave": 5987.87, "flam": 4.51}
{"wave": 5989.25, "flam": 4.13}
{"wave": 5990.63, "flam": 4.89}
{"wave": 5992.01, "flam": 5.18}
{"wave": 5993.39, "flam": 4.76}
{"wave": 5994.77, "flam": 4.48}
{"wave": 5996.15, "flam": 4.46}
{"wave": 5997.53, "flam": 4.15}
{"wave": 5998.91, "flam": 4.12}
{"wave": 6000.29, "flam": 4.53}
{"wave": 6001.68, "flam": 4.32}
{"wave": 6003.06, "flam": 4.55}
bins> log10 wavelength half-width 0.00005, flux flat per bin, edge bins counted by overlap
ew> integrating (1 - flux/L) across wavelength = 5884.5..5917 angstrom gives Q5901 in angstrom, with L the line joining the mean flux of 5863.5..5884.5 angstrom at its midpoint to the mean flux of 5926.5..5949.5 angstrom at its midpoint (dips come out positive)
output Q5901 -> 2.2 angstrom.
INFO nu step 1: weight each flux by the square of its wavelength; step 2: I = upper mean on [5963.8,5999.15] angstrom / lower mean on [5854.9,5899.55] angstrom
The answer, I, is 1.06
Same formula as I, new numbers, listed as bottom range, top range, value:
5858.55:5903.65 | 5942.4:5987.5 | 1.06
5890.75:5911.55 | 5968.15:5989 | 1.08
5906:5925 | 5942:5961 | 1.01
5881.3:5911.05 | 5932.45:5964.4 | 1.08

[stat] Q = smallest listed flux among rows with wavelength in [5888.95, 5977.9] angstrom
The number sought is 3.31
